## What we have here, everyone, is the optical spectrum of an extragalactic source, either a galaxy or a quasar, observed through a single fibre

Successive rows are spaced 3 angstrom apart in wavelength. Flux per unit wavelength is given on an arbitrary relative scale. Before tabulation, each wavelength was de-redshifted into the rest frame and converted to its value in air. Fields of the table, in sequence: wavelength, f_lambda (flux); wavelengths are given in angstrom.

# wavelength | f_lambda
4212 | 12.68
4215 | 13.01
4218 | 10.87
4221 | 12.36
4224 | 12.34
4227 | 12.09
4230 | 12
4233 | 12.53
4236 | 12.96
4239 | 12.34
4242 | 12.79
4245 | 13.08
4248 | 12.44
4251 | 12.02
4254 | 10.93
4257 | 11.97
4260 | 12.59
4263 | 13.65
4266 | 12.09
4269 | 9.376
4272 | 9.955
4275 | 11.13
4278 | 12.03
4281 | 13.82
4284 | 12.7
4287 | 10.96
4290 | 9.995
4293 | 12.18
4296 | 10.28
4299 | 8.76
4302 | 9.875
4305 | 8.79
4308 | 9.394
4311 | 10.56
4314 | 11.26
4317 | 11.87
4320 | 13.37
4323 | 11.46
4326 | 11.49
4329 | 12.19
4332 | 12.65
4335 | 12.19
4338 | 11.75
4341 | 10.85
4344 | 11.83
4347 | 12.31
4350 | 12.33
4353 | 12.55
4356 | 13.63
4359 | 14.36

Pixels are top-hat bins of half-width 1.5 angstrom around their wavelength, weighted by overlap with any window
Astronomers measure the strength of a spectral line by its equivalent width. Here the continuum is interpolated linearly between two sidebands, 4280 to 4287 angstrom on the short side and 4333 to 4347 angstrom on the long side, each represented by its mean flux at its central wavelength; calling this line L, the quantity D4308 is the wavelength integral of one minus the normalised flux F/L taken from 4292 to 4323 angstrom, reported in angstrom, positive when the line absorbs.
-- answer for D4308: 4.2 angstrom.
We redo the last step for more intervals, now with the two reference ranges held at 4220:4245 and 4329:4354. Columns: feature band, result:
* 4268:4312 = 5.7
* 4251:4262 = 0.4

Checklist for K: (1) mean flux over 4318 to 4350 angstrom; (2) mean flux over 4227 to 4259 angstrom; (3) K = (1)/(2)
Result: 0.98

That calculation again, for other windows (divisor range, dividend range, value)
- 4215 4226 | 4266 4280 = 0.91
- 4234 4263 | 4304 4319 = 0.85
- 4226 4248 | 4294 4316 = 0.79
